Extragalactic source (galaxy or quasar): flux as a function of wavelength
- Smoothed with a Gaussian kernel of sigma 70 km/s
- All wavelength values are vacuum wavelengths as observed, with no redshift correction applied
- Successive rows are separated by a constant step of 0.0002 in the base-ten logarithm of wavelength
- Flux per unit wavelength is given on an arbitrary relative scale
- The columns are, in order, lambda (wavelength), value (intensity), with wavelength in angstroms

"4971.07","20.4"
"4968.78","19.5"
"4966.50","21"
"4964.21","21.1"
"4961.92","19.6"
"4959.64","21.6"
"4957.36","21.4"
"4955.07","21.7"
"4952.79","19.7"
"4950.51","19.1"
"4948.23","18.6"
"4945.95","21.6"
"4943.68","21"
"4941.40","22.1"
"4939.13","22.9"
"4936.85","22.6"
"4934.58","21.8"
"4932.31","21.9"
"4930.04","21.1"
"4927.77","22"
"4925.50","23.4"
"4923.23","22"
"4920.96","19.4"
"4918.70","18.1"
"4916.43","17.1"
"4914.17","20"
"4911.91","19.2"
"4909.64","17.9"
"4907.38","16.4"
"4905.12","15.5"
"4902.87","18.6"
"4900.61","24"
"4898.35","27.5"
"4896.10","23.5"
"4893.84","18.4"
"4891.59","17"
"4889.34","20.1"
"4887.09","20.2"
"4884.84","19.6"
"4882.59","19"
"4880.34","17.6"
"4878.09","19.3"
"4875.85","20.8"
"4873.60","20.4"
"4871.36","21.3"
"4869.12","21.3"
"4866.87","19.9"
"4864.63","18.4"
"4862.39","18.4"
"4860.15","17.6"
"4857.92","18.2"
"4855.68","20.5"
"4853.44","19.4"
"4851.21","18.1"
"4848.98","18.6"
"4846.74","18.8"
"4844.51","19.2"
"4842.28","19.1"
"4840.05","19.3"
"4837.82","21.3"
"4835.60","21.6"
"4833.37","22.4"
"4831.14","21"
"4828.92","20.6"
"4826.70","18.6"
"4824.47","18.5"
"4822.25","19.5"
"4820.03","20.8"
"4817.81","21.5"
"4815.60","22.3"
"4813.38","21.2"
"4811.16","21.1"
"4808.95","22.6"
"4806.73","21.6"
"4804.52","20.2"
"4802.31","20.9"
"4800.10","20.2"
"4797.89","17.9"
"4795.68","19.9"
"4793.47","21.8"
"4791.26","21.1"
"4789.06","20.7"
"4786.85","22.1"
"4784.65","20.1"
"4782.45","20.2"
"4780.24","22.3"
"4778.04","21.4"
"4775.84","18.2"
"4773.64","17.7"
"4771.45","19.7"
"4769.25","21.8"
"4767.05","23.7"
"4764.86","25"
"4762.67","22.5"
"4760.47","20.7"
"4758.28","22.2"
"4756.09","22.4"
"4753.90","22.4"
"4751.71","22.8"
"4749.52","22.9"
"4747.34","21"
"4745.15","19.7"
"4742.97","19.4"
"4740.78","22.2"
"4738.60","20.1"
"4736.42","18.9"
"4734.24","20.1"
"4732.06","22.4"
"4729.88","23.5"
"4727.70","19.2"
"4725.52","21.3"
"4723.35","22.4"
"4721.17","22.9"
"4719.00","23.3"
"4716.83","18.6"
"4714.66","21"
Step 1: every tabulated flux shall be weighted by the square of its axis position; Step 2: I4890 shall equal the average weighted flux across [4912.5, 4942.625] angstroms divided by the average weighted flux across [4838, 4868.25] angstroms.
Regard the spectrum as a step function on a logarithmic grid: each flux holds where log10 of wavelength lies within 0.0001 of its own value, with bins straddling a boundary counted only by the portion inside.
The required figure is 1.1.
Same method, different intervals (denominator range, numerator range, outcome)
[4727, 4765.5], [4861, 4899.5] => 0.99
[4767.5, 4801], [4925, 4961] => 1.12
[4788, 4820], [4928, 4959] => 1.07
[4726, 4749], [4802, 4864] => 1.01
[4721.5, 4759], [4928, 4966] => 1.08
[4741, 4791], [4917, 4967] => 1.06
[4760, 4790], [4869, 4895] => 0.96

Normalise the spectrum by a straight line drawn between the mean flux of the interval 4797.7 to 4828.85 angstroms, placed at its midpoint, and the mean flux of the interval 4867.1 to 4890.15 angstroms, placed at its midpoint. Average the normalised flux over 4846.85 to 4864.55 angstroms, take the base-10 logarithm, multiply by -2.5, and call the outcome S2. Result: 0.084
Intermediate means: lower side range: 20.6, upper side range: 20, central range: 18.7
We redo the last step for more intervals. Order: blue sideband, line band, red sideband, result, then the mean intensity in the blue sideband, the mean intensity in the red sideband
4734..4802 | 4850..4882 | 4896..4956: 0.077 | 21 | 20.6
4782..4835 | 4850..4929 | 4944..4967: 0.049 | 20.7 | 20.5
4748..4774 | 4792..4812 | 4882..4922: 0.034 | 22.1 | 19.5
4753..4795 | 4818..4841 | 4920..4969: 0.046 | 21.3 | 21.2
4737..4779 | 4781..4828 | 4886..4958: 0.025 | 21.3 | 20.5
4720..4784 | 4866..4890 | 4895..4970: 0.050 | 21.3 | 20.7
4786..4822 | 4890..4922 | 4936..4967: 0.080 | 21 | 21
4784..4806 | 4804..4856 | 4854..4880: -0.014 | 20.5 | 19.6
